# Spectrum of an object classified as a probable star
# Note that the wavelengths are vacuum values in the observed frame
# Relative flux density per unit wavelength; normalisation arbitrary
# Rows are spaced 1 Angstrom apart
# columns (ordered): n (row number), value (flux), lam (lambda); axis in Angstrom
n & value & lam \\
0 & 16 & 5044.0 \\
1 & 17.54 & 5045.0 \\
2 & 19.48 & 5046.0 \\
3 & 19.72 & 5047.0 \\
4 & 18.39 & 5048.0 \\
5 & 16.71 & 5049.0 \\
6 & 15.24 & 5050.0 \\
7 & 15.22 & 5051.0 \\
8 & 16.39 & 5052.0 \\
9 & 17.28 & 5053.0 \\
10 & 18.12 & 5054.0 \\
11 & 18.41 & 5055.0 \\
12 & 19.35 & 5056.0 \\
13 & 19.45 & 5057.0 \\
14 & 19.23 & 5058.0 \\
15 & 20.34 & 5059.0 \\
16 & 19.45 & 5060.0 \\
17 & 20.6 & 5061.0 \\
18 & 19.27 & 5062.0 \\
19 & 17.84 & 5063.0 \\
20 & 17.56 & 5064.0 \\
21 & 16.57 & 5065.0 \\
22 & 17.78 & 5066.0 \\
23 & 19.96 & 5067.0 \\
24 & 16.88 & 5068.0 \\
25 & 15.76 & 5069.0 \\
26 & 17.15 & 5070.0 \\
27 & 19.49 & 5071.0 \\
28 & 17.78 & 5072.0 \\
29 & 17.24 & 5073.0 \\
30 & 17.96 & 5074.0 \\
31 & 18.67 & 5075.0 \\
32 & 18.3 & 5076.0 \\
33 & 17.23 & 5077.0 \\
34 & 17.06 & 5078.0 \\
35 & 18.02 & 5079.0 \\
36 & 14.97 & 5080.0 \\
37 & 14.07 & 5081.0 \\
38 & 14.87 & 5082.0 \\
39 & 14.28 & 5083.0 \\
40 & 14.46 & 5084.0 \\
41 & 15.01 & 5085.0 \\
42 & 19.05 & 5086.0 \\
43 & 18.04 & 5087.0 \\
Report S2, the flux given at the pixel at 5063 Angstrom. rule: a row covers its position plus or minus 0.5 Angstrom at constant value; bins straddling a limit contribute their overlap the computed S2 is 17.84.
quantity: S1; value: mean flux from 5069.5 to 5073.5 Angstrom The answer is 17.9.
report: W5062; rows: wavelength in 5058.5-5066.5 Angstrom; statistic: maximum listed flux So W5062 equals 20.6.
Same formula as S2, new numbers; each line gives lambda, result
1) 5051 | 15.22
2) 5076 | 18.3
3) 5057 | 19.45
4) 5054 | 18.12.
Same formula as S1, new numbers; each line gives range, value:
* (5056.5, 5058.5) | 19.3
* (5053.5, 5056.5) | 18.6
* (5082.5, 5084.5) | 14.4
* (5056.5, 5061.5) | 19.8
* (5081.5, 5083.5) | 14.6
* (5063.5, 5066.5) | 17.3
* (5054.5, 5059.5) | 19.4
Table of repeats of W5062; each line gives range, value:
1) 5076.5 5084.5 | 18.02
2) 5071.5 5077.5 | 18.67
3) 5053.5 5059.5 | 20.34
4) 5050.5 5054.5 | 18.12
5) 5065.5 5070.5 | 19.96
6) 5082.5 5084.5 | 14.46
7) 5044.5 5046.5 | 19.48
